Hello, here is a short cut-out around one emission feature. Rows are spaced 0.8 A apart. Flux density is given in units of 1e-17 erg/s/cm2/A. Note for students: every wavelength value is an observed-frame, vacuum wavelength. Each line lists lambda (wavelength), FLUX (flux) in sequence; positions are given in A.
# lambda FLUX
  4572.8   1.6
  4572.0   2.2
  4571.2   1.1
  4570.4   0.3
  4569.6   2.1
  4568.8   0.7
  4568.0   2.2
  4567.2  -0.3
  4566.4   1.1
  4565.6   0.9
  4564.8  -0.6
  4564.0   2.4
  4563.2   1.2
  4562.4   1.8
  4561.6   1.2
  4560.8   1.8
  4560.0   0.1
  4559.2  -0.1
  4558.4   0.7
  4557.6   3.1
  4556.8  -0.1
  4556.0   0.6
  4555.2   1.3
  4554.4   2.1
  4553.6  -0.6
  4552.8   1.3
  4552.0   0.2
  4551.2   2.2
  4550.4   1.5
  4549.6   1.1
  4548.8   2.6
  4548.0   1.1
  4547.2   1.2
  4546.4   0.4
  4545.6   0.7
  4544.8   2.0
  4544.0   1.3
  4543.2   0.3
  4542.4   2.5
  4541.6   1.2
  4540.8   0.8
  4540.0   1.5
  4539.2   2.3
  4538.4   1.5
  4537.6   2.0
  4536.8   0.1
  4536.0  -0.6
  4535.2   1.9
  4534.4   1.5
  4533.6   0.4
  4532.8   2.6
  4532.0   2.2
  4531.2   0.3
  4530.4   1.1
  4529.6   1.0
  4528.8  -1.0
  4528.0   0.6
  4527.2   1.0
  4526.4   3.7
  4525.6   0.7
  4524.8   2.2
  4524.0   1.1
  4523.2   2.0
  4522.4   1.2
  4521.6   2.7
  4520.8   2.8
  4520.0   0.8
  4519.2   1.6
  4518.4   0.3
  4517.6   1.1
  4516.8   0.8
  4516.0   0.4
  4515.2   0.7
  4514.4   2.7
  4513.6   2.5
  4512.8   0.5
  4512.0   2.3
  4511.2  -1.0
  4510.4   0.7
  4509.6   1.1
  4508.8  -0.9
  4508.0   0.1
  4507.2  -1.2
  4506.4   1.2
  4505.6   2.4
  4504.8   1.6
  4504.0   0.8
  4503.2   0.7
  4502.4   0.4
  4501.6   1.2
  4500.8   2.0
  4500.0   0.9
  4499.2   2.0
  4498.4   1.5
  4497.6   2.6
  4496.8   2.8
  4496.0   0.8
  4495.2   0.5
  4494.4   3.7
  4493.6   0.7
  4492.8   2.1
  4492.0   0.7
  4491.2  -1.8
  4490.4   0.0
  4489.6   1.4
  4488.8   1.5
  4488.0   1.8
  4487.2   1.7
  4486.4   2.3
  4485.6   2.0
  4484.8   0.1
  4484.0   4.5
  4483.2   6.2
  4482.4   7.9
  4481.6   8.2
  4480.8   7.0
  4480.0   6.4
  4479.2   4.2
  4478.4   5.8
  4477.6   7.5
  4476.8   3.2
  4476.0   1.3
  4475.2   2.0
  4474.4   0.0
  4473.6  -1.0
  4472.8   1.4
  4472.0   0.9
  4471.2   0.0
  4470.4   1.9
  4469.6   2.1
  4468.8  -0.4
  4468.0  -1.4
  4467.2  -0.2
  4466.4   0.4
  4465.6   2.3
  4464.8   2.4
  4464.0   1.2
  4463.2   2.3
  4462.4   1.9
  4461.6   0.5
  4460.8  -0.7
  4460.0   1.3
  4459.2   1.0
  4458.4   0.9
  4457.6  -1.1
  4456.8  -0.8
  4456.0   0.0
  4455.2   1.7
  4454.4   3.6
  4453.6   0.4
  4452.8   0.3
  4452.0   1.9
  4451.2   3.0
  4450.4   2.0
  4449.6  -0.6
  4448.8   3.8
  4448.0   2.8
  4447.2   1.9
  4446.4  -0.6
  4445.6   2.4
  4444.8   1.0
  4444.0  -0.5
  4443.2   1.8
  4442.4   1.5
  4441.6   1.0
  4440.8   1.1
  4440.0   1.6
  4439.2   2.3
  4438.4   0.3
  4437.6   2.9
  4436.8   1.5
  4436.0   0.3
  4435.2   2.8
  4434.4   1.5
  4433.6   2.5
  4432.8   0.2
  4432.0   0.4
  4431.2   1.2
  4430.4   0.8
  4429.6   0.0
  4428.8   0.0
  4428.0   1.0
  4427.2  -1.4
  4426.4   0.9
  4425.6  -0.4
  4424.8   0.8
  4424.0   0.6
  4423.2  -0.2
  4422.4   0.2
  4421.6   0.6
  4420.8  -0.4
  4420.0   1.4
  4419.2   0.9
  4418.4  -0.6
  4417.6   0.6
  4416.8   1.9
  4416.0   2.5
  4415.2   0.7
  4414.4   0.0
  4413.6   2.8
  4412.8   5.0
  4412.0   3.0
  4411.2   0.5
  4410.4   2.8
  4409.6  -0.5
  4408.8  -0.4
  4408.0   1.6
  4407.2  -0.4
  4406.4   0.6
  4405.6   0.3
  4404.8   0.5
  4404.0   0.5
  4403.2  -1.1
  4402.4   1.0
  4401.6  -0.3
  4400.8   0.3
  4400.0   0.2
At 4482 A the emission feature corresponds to [O II]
